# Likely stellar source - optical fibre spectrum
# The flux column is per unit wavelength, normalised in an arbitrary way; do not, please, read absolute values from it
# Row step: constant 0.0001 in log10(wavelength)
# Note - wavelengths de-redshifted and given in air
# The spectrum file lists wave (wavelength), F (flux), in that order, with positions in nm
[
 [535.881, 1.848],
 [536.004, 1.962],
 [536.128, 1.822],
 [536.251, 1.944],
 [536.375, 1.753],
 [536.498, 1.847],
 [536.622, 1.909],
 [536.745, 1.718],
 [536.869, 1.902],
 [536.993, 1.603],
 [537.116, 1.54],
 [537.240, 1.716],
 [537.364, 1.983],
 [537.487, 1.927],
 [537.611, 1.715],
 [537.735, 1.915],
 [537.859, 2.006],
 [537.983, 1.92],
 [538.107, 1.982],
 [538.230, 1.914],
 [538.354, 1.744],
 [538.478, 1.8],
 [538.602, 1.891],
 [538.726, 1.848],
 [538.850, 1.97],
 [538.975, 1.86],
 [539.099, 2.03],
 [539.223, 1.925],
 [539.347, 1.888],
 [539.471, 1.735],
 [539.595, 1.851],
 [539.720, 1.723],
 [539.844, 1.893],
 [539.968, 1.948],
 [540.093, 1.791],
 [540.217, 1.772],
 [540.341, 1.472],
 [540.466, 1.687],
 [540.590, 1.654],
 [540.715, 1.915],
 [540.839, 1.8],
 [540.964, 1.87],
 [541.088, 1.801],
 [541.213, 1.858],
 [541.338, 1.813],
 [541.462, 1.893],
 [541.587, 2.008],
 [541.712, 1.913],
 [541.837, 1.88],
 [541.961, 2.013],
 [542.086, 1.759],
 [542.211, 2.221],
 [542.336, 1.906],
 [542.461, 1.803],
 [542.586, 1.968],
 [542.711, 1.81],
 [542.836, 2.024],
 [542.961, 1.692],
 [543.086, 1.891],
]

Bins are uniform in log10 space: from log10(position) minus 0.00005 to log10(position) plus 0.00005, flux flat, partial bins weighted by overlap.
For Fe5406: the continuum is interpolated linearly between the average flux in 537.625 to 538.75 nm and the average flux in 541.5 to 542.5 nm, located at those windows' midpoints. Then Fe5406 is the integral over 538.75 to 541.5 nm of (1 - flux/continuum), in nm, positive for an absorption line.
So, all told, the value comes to 0.126 nm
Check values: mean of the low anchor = 1.89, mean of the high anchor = 1.94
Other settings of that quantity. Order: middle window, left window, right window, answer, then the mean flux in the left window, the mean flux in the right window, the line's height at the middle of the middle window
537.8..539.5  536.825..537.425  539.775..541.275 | -0.13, 1.74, 1.79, 1.76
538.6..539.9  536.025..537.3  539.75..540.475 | -0.08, 1.78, 1.76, 1.77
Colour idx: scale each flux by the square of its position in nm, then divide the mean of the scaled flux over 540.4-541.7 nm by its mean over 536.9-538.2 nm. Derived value 1.0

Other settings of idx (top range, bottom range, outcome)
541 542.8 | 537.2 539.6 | 1.02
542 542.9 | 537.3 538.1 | 1.02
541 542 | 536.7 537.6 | 1.09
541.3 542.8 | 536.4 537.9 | 1.08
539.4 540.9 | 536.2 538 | 0.98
